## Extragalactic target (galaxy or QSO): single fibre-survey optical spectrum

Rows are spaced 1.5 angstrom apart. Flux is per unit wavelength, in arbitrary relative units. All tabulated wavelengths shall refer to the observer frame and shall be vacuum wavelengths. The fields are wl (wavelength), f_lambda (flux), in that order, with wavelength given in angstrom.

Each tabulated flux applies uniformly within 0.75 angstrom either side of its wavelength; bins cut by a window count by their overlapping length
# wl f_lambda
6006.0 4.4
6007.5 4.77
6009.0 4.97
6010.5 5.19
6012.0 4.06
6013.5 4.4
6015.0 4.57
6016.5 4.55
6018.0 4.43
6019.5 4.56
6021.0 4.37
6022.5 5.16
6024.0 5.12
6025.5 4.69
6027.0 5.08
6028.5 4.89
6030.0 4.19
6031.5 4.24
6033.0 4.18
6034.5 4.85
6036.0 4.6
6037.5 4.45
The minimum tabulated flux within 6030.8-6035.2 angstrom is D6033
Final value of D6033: 4.18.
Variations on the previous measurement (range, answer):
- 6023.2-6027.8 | 4.69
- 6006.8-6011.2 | 4.77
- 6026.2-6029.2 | 4.89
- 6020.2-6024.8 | 4.37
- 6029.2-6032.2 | 4.19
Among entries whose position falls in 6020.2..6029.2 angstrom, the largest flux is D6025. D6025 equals 5.16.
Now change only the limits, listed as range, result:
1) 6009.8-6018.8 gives 5.19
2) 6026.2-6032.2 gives 5.08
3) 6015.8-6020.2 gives 4.56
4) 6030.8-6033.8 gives 4.24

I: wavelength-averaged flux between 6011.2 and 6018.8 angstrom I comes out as 4.41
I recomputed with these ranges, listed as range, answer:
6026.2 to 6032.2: 4.6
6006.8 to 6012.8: 4.74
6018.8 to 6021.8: 4.48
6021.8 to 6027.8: 5.01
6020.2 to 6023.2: 4.75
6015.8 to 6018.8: 4.49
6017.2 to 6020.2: 4.49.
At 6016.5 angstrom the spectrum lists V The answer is 4.55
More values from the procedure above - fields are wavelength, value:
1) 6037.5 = 4.45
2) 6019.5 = 4.56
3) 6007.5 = 4.77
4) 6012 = 4.06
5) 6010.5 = 5.19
